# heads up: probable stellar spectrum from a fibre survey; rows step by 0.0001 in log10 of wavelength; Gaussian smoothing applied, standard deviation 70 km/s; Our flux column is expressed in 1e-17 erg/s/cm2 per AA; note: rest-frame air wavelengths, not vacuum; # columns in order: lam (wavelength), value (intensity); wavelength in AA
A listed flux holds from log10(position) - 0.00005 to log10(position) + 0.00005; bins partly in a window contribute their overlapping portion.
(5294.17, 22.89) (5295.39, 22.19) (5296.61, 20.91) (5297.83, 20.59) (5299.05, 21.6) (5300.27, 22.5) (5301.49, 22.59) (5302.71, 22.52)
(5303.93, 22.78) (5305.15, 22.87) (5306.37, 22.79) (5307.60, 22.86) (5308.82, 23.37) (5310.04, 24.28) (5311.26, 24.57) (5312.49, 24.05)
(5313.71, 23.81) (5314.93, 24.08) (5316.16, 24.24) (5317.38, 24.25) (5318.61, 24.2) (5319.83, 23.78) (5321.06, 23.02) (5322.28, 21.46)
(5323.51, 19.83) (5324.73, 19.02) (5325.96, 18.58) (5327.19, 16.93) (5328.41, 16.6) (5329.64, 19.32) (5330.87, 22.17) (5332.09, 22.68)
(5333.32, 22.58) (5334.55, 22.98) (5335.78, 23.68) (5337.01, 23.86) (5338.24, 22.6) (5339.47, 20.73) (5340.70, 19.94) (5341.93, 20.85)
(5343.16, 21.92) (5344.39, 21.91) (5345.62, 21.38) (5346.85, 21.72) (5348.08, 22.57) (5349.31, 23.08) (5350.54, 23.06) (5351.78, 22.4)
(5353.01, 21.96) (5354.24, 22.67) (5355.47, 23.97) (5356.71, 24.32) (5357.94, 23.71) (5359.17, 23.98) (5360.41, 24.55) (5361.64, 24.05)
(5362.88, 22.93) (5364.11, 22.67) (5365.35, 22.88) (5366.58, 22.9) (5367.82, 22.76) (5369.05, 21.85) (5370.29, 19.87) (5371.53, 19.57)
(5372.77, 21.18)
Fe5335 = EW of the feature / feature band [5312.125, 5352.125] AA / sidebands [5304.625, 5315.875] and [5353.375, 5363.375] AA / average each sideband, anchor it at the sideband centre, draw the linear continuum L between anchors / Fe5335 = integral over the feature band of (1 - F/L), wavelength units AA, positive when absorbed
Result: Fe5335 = 3.0 AA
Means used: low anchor 23.6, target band 21.9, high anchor 23.7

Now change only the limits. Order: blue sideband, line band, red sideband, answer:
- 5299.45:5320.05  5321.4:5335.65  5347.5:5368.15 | 1.83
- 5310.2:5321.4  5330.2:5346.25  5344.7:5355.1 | 0.61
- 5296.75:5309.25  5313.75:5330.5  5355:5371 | 0.97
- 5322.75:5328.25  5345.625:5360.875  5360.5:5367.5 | -0.84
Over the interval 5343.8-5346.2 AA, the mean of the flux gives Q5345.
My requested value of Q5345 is 21.7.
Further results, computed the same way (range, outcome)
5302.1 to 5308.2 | 22.8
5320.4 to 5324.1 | 21.5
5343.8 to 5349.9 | 22.1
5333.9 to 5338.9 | 23.2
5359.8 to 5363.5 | 23.9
